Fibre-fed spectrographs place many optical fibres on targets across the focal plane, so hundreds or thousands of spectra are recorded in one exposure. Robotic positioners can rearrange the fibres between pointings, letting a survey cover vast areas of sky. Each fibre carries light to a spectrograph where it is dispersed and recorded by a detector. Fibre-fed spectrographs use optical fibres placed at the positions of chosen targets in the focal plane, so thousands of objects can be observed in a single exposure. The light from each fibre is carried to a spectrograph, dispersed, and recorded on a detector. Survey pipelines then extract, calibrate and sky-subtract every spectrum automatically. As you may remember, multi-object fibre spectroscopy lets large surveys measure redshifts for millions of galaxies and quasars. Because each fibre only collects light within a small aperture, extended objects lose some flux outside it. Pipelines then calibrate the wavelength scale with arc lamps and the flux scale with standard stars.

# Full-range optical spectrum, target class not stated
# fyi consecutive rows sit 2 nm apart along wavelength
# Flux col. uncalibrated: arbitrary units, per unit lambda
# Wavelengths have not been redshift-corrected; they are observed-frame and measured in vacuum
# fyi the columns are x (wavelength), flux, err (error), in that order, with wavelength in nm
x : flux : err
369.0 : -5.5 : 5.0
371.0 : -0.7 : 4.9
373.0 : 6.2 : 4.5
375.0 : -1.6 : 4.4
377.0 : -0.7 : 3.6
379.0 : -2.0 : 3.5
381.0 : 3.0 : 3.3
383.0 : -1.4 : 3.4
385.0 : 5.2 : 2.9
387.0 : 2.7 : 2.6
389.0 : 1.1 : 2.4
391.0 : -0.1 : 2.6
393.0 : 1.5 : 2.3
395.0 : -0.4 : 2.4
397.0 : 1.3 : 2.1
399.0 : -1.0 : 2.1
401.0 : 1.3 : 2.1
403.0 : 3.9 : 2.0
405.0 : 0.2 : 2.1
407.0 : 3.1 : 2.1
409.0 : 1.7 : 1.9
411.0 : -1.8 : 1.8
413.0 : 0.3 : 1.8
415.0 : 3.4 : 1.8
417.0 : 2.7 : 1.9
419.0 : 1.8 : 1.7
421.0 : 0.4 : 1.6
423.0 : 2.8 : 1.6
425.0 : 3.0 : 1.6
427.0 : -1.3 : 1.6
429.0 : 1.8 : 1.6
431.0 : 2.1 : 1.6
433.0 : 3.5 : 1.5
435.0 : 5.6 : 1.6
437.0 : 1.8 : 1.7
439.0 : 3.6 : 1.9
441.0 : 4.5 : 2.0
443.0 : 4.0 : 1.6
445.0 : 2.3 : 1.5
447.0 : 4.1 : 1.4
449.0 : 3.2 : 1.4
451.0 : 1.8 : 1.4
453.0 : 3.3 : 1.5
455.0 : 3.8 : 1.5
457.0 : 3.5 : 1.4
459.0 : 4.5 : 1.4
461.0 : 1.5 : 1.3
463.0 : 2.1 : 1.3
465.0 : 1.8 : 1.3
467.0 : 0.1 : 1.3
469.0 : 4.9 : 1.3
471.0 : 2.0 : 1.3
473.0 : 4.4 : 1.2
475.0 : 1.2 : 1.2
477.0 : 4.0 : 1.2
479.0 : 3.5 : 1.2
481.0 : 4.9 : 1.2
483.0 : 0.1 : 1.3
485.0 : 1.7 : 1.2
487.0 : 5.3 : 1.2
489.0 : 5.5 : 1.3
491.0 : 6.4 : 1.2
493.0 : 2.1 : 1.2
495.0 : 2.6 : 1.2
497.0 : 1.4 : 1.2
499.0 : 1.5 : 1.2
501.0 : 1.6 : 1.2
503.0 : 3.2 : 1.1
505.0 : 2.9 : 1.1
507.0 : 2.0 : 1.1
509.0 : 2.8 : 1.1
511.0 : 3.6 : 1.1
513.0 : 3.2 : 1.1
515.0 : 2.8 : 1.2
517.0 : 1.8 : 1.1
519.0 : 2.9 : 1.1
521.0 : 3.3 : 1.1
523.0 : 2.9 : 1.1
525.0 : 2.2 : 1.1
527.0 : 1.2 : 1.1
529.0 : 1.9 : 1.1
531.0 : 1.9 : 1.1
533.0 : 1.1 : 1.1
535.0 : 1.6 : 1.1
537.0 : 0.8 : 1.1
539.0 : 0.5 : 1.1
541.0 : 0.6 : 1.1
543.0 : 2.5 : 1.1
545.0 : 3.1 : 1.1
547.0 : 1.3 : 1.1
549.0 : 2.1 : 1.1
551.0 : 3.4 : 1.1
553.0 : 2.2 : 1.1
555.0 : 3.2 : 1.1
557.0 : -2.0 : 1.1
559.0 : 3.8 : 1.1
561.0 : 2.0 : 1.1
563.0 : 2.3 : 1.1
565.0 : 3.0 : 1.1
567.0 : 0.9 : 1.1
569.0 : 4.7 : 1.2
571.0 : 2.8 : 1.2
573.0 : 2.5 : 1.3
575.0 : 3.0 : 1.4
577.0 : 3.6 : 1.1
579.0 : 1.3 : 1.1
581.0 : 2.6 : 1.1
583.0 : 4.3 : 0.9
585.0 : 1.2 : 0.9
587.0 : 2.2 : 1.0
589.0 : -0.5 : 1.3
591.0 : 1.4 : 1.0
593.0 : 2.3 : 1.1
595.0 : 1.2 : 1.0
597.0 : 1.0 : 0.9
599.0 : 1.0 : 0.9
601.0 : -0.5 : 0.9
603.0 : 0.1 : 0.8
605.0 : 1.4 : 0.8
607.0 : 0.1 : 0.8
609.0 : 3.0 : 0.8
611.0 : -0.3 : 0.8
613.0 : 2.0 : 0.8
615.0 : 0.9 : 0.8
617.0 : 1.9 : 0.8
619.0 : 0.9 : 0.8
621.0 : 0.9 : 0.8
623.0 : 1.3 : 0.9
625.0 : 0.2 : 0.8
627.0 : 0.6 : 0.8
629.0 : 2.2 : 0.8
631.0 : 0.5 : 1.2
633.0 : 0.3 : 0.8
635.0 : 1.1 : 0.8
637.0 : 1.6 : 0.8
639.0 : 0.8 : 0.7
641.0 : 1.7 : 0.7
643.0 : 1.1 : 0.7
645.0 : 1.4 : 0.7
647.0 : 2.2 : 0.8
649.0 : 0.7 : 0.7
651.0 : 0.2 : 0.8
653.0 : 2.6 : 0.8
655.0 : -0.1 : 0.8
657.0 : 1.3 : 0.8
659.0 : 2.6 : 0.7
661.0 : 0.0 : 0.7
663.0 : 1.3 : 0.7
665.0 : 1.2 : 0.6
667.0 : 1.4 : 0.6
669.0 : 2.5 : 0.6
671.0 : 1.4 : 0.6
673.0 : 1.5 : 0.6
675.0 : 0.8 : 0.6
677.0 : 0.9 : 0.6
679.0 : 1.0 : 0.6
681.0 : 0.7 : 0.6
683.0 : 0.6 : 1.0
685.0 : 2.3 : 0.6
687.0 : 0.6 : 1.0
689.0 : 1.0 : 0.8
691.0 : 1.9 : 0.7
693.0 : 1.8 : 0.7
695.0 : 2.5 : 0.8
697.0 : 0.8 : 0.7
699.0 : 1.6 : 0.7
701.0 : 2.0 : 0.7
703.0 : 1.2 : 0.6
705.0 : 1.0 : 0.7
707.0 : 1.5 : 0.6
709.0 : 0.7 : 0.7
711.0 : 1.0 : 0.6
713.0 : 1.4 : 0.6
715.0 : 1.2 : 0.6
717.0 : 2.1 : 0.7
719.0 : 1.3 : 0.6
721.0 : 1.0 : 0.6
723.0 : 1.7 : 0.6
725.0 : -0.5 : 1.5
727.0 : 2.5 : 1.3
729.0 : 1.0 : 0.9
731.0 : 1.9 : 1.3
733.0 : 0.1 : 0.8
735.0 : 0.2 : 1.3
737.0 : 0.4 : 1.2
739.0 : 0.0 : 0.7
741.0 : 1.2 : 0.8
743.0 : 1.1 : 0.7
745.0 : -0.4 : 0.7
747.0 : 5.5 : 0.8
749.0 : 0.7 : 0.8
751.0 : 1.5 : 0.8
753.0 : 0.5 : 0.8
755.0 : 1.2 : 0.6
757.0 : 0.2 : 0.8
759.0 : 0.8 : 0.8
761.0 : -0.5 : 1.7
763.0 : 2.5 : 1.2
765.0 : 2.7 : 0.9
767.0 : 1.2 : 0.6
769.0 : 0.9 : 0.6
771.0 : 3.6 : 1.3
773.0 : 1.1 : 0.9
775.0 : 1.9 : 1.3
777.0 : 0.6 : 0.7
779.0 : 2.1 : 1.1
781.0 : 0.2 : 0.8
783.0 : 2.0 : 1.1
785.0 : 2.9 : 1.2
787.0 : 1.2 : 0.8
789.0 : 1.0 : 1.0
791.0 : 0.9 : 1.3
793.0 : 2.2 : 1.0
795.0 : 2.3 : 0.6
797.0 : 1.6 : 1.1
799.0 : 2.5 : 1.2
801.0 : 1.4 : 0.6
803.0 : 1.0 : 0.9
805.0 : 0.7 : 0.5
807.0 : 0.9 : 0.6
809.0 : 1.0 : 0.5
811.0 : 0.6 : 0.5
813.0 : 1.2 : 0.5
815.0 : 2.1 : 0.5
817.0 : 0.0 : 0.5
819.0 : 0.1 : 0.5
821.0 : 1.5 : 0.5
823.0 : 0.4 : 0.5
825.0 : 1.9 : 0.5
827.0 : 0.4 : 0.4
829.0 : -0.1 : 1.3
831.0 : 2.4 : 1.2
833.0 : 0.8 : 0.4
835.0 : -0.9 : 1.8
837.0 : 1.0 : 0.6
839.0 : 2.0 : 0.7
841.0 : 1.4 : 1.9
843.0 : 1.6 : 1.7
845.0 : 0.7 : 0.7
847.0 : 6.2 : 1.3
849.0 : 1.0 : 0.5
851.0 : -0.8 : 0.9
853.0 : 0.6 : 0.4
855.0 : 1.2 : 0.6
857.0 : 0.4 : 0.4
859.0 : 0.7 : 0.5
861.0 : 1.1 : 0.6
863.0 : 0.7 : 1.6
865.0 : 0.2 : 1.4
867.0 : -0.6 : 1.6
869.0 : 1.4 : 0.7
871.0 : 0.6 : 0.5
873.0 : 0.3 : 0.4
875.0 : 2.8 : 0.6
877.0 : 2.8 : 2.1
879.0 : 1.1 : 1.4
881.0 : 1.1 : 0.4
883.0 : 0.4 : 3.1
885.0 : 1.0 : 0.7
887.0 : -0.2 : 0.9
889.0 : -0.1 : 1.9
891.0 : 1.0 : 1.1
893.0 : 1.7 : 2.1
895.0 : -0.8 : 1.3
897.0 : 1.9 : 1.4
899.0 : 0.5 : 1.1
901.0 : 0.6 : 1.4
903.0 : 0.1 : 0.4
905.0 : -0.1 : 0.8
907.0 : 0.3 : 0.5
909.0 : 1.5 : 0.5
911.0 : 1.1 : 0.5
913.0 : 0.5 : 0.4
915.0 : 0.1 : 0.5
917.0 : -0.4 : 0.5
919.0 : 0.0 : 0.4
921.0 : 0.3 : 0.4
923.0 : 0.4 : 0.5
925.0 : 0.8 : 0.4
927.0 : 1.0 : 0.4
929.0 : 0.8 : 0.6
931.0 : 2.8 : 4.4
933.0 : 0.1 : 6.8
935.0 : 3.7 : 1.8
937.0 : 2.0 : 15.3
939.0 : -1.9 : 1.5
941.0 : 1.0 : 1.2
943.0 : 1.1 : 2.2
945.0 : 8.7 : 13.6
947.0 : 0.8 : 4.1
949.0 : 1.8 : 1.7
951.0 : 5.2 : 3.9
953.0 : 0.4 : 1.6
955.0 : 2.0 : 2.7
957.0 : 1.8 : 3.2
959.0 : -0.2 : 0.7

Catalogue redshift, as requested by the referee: 0.14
